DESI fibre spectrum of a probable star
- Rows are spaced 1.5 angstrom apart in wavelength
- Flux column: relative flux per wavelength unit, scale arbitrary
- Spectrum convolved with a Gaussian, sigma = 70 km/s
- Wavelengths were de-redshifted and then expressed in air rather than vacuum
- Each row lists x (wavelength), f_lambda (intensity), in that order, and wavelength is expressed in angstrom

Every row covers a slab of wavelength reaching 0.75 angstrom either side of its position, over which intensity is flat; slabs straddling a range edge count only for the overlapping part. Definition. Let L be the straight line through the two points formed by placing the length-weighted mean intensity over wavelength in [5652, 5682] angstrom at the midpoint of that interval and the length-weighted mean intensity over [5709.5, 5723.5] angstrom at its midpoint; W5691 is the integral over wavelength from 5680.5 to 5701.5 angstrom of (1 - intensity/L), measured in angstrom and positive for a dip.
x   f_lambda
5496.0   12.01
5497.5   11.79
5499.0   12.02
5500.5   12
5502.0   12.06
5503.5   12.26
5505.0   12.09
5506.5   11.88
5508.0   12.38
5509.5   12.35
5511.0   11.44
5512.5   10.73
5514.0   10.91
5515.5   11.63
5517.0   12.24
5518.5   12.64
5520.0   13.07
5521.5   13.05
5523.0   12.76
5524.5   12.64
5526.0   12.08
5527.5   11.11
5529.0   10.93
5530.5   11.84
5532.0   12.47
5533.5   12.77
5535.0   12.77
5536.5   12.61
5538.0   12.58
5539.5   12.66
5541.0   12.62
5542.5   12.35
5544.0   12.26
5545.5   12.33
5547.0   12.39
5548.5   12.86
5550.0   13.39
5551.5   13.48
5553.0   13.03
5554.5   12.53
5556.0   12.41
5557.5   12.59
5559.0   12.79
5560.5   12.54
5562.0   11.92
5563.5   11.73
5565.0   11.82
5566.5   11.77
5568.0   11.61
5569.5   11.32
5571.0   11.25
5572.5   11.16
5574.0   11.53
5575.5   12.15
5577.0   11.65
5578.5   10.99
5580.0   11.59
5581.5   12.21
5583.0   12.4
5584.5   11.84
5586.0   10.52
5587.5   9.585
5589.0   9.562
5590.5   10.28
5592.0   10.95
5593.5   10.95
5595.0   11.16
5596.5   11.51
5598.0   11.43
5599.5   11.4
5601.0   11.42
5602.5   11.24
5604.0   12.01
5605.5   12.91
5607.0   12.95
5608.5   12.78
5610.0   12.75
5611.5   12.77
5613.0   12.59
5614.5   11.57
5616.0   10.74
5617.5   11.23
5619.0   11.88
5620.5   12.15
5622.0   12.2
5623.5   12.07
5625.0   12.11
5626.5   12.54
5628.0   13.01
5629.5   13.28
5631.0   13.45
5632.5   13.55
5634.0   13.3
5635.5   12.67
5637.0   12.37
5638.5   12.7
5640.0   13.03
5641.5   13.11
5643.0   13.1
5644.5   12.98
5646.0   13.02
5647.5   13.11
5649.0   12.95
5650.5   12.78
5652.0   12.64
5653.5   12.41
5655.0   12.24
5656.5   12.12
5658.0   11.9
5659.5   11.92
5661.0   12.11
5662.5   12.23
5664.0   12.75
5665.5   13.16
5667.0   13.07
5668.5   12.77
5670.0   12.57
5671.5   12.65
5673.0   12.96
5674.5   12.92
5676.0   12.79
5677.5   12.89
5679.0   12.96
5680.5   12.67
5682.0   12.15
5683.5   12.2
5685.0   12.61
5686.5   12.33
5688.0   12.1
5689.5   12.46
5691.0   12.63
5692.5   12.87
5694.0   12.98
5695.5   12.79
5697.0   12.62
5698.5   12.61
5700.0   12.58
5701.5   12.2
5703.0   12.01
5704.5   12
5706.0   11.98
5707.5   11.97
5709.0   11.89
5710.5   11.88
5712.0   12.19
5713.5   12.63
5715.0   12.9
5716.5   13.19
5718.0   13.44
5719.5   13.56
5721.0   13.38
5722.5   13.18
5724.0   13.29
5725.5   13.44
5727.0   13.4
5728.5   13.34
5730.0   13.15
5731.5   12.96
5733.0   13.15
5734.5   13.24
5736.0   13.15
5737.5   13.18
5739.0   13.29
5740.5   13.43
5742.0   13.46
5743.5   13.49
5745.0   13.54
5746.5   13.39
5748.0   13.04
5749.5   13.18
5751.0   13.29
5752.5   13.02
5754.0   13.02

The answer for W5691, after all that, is 0.4 angstrom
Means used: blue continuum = 12.6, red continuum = 12.9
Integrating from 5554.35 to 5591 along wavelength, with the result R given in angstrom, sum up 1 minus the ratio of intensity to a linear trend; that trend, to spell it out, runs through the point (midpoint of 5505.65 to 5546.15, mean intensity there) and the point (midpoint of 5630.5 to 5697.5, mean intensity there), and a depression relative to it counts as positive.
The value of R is 2.30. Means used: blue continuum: 12.2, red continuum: 12.7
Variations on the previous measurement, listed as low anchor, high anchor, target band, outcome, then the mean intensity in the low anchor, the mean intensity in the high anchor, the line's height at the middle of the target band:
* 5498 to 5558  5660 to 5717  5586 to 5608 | 2.1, 12.3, 12.5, 12.4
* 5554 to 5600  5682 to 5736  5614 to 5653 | -1.8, 11.5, 12.7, 12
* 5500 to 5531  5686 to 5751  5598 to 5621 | 0.7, 12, 12.9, 12.4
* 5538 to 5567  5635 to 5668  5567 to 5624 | 4.5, 12.5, 12.7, 12.6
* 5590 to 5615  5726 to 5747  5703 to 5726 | 0.6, 11.8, 13.3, 13.1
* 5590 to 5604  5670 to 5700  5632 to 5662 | -1.7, 11.2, 12.6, 12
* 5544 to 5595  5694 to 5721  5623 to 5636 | -0.9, 11.8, 12.5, 12.1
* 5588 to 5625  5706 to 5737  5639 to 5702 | -1.3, 11.7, 12.9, 12.4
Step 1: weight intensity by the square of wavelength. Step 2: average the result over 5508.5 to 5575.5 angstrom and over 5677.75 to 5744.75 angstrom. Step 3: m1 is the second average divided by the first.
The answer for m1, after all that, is 1.11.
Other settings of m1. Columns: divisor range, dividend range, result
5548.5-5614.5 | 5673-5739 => 1.13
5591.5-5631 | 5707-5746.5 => 1.13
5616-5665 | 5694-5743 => 1.05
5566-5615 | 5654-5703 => 1.12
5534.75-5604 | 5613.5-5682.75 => 1.09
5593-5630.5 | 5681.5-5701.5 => 1.07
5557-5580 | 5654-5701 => 1.11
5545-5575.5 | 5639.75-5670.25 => 1.07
